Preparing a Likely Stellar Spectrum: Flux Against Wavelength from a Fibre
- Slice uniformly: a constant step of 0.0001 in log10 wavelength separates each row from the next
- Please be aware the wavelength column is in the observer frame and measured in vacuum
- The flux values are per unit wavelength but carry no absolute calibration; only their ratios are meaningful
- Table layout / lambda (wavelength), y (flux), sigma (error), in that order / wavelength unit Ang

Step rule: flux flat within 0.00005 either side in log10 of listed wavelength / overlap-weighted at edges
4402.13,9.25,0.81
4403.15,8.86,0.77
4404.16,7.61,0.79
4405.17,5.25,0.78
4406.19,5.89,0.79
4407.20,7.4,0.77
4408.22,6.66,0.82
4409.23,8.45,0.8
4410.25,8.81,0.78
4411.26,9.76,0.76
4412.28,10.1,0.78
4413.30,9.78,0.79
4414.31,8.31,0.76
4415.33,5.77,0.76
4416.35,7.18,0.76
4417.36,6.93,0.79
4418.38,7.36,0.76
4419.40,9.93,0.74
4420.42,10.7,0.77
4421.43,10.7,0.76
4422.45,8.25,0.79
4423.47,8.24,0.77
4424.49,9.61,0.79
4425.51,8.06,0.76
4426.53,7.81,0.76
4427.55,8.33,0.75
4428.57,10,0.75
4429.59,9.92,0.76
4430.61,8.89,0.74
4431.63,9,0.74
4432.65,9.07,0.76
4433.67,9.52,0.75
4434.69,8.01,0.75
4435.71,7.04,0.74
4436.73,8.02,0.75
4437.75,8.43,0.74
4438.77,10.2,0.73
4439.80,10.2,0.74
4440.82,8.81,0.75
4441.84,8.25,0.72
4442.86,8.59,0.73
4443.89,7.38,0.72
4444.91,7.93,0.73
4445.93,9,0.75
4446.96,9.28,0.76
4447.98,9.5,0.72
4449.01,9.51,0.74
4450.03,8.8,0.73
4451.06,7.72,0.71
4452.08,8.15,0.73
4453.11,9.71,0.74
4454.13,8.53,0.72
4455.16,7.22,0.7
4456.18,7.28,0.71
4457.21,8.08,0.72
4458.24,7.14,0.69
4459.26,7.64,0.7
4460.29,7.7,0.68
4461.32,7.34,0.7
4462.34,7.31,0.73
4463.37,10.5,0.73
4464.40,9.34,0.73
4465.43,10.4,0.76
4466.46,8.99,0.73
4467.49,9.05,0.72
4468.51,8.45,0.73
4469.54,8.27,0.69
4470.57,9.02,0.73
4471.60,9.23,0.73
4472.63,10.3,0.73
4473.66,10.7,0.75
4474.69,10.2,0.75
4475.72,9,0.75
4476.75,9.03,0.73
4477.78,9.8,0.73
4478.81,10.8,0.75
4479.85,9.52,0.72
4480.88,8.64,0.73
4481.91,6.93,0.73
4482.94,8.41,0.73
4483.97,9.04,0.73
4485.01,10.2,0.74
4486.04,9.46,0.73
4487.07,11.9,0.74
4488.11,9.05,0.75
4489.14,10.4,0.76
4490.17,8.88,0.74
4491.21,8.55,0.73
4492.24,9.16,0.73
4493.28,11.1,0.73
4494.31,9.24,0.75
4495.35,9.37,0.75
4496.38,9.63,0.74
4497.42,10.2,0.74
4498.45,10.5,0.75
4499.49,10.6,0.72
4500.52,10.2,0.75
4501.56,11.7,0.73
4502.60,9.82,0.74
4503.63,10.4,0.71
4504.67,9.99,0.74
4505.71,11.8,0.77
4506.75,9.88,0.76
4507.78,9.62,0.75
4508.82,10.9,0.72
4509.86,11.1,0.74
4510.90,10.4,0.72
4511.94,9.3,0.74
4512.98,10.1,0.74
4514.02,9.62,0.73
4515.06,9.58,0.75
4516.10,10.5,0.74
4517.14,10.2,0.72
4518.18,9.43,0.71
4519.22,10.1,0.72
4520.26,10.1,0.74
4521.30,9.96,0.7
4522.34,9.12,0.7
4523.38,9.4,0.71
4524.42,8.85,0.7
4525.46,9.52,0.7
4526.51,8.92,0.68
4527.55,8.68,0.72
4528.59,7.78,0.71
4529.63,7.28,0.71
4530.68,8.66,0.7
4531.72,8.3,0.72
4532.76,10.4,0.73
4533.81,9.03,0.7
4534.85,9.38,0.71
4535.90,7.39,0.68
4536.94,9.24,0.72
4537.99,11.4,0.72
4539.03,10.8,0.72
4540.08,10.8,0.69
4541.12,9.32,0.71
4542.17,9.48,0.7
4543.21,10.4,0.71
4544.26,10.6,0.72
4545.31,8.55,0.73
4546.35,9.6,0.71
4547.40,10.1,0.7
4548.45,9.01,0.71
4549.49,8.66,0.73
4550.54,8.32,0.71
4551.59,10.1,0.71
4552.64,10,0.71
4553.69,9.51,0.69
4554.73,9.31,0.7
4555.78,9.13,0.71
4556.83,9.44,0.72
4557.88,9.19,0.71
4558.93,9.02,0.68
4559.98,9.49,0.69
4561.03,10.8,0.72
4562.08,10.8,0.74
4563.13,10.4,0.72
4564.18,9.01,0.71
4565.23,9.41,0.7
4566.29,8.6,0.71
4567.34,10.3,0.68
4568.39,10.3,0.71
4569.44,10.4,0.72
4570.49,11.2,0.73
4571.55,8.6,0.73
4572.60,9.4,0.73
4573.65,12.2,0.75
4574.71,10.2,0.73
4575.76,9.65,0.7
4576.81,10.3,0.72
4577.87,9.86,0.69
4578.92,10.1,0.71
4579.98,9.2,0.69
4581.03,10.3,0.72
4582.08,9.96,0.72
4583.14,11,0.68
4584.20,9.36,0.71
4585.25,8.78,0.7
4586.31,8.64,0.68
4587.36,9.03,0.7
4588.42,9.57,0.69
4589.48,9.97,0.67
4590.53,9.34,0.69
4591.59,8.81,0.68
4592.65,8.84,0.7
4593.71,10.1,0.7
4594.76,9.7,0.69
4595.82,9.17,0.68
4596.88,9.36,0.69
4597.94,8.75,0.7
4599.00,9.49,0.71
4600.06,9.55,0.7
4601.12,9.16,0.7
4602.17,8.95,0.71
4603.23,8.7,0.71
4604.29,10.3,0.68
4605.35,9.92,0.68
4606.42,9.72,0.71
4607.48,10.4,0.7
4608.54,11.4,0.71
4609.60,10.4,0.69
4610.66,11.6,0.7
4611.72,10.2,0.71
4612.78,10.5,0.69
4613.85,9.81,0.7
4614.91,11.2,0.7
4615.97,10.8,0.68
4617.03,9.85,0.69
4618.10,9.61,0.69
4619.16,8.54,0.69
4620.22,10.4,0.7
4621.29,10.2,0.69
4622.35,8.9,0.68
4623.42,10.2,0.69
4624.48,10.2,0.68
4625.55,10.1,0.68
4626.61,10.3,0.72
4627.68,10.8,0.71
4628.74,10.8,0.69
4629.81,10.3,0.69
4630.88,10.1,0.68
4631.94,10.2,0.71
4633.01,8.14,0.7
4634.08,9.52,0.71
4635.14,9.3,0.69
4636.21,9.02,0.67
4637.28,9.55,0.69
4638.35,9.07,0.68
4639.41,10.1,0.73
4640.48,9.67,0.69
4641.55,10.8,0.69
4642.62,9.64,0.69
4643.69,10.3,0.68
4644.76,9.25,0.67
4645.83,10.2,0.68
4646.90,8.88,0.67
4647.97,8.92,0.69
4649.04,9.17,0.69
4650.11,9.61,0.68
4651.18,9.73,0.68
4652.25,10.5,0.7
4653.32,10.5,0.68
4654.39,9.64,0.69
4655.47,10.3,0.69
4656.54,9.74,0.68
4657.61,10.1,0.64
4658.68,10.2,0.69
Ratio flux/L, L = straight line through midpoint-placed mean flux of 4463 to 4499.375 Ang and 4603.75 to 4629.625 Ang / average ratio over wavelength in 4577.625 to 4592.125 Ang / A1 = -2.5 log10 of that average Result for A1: 0.06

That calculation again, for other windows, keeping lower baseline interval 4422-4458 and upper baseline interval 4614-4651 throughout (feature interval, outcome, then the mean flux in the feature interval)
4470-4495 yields -0.074 mag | 9.52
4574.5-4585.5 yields -0.047 mag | 9.91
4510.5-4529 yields -0.049 mag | 9.54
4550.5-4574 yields -0.047 mag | 9.79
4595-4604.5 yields 0.042 mag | 9.25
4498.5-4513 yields -0.156 mag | 10.4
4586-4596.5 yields 0.026 mag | 9.33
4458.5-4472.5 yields 0.007 mag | 8.73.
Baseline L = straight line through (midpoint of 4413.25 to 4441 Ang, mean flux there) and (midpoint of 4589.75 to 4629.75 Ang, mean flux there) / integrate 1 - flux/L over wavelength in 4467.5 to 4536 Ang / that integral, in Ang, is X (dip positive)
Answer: -3.07 Ang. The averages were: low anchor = 8.7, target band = 9.6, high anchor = 9.9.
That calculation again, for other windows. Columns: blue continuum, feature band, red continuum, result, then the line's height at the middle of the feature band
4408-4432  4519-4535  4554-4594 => 0.60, 9.42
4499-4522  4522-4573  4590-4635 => 3.21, 10.1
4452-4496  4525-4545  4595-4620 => 0.24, 9.44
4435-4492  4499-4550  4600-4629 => -1.87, 9.38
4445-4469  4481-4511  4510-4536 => -3.02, 9.01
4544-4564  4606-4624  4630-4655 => -1.12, 9.62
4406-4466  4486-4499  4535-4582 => -1.01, 9.11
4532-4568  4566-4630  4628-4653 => -1.54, 9.66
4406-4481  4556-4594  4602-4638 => -0.33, 9.67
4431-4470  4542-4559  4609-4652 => -0.25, 9.31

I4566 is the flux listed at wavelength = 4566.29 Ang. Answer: 8.6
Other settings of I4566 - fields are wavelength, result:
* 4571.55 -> 8.6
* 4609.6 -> 10.4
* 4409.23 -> 8.45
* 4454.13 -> 8.53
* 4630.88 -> 10.1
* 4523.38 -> 9.4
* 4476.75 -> 9.03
